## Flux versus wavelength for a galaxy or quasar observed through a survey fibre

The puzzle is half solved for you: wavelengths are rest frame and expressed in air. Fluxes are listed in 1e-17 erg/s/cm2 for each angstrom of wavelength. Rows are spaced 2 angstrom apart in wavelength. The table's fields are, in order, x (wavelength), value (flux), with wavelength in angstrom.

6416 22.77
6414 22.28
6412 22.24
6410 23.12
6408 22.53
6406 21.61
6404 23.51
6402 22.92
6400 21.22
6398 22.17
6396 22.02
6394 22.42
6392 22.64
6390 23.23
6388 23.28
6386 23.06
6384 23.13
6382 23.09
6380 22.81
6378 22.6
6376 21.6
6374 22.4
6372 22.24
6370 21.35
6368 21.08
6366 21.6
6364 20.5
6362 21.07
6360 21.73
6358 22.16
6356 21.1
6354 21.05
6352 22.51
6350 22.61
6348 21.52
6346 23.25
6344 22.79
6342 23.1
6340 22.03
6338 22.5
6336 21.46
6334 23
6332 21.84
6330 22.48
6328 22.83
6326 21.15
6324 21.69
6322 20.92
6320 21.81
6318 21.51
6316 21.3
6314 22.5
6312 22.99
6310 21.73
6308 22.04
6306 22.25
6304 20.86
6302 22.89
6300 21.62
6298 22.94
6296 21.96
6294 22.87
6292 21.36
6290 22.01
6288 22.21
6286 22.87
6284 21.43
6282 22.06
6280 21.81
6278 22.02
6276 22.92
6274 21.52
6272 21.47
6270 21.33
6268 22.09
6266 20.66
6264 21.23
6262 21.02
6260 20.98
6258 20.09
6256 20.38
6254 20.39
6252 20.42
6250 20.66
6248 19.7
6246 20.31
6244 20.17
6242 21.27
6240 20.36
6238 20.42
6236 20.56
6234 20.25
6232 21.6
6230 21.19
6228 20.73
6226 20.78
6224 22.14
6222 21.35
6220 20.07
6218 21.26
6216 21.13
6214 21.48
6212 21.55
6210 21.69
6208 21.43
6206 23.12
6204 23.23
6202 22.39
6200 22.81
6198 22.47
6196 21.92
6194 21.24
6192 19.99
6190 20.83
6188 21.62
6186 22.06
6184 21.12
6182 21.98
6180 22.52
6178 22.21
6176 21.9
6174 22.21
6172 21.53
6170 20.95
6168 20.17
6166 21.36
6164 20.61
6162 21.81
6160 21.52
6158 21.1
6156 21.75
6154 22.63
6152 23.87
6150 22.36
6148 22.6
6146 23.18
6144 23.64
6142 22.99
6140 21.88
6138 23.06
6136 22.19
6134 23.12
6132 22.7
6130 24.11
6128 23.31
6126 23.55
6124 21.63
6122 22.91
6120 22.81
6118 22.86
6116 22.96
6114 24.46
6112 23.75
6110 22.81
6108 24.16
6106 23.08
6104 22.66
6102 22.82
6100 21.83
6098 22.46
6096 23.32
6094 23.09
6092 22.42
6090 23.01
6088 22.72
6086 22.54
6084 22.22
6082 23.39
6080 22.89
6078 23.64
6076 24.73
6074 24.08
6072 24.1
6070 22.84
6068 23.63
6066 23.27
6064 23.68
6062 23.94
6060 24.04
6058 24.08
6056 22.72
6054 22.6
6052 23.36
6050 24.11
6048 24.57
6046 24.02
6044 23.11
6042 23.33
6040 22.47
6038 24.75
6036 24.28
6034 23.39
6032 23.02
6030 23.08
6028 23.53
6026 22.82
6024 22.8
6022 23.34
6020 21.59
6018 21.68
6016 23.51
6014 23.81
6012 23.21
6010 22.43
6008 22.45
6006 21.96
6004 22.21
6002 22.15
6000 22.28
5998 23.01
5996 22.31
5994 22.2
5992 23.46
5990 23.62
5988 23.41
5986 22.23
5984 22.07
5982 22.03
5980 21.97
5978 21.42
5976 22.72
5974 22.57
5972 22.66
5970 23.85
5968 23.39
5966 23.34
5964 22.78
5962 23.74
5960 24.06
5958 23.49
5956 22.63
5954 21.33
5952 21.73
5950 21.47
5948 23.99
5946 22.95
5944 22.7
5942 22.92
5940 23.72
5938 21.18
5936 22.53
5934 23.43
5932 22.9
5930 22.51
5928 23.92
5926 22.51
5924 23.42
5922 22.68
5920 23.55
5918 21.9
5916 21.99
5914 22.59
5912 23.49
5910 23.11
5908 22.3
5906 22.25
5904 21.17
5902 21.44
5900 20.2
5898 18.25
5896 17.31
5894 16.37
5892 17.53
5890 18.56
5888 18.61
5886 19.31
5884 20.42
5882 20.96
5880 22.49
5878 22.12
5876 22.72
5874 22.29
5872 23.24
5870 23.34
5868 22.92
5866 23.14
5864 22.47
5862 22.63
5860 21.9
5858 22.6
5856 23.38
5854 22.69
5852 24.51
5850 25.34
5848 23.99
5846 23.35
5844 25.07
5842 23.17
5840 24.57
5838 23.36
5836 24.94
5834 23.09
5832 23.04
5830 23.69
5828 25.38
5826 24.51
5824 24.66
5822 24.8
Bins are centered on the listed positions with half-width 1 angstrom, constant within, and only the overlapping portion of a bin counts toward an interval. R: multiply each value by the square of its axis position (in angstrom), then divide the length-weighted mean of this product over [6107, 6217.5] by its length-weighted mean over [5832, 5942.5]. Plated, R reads 1.10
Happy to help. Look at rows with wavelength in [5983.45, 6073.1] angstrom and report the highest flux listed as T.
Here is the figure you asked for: 24.75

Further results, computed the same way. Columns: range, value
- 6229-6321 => 22.99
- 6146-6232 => 23.87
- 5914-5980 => 24.06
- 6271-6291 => 22.92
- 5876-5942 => 23.92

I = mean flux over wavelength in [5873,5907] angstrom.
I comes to 20.1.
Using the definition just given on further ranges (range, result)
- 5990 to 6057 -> 23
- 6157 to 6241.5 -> 21.4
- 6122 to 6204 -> 22.1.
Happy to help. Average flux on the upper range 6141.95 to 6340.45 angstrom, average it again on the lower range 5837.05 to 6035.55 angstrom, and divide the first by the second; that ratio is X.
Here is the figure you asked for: 1.0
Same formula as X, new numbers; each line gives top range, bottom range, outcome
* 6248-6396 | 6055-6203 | 0.97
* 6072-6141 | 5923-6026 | 1.01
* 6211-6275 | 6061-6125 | 0.90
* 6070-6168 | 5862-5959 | 1.04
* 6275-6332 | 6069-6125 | 0.95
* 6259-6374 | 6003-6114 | 0.94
